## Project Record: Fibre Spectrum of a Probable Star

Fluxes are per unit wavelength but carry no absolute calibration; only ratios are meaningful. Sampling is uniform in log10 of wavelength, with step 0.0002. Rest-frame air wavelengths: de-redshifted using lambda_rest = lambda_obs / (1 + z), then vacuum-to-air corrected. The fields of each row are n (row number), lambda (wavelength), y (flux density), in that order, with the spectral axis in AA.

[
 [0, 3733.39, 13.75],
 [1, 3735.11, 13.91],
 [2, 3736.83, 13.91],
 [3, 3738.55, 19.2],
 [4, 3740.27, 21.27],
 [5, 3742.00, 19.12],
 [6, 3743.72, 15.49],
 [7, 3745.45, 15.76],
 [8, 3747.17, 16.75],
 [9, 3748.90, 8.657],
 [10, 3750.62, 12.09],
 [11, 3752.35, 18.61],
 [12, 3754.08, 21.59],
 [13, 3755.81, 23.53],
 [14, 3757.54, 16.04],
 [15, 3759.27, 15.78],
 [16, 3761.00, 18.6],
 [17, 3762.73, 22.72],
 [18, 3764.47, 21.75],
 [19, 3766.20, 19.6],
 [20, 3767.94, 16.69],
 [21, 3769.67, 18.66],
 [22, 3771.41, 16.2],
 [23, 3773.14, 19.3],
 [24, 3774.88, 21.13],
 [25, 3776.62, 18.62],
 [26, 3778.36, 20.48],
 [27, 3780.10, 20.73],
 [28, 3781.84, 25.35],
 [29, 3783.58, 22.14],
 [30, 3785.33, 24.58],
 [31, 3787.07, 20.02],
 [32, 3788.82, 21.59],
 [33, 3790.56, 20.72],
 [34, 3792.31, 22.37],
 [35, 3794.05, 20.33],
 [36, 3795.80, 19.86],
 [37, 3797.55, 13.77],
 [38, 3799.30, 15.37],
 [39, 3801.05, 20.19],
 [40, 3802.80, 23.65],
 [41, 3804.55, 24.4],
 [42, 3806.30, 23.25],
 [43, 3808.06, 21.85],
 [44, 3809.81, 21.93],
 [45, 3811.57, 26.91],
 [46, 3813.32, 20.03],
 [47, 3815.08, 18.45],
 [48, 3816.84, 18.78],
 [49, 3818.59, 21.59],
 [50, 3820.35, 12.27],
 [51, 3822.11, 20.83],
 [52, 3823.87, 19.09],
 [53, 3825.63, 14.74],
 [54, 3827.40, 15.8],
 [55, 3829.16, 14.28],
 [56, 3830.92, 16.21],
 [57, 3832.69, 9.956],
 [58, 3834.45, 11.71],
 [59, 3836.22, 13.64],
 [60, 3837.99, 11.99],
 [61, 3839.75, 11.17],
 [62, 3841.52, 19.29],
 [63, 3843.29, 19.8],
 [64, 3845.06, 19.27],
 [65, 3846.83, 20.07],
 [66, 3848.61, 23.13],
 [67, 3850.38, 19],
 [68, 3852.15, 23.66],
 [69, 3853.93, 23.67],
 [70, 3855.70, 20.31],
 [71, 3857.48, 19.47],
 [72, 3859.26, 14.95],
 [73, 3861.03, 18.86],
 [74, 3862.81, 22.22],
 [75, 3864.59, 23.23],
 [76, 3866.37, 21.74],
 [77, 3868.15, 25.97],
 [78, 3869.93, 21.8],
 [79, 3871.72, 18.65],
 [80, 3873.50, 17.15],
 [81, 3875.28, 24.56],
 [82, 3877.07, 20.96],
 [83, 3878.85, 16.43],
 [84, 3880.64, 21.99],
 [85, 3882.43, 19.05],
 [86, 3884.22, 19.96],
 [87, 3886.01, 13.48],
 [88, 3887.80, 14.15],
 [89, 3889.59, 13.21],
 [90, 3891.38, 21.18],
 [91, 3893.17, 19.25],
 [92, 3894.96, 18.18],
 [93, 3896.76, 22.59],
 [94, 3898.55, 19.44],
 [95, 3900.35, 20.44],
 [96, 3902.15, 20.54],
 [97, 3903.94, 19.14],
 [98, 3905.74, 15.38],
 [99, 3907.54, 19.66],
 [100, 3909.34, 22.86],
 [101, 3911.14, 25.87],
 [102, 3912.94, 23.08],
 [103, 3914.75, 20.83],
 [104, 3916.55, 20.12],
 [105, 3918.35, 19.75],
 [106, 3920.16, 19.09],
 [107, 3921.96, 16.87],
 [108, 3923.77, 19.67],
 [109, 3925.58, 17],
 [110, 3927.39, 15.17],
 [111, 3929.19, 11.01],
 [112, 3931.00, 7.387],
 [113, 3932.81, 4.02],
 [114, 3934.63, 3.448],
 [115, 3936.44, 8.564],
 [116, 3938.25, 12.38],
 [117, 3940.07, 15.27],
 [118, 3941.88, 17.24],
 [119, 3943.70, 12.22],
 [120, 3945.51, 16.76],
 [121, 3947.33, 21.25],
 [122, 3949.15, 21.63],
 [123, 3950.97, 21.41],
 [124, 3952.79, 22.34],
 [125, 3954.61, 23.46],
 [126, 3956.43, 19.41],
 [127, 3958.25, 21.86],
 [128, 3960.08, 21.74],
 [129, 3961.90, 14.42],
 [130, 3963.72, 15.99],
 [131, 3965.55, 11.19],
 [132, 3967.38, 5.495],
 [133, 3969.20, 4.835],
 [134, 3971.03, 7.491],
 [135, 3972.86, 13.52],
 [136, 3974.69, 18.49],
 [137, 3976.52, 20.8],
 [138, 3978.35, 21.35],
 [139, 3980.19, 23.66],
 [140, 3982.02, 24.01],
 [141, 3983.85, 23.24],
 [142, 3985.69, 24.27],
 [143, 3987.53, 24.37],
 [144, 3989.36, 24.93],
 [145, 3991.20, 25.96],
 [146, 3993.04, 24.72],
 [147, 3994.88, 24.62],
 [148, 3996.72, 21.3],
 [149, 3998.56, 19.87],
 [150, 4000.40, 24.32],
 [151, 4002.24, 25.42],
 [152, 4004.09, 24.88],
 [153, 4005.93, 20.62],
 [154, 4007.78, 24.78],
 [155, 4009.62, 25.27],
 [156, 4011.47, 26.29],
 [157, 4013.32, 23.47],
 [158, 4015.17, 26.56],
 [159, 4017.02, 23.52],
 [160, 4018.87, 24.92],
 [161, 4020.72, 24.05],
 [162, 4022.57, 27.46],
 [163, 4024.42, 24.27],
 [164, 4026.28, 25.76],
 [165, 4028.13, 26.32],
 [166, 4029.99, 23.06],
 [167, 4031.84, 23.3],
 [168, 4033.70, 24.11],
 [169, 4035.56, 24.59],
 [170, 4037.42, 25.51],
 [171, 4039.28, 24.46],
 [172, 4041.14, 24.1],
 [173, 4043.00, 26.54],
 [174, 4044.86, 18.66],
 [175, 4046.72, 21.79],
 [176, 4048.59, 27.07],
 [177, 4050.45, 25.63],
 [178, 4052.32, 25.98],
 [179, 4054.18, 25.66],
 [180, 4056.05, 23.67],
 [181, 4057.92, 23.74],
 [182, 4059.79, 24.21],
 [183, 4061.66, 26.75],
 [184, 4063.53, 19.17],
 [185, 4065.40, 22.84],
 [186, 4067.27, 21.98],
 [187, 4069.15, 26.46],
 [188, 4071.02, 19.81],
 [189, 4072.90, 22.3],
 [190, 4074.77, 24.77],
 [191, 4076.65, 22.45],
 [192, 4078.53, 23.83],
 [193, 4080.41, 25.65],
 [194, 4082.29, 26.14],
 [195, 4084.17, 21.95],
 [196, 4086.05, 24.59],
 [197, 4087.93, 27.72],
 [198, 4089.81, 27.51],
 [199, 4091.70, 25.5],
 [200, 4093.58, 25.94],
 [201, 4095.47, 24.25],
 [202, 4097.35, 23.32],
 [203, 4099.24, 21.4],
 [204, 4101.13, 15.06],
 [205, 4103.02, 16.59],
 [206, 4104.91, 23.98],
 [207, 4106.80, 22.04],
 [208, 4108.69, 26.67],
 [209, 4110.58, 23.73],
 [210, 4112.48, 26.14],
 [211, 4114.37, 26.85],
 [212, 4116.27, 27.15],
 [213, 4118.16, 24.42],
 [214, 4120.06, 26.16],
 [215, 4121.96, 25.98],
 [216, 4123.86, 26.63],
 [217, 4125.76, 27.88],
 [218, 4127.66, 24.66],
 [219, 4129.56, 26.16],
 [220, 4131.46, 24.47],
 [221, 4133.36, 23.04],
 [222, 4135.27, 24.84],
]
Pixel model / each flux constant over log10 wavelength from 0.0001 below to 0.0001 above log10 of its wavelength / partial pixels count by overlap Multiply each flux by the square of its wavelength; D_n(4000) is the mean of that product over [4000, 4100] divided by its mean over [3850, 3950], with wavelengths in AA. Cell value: 1.4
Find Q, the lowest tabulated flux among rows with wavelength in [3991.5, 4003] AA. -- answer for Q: 19.87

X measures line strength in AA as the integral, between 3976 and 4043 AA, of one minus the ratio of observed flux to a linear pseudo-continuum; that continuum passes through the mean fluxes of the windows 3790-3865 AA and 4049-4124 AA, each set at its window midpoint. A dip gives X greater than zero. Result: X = -5.0 AA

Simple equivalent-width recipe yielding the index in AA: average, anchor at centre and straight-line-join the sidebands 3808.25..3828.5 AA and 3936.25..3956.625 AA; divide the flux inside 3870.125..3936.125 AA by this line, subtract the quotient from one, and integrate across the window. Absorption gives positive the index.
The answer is 2.2 AA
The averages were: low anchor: 19.2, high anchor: 17.9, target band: 17.8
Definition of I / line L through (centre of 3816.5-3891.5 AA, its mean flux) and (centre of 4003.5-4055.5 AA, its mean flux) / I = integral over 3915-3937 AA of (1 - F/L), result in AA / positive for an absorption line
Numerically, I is 7.4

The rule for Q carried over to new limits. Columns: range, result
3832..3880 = 9.956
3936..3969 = 5.495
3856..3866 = 14.95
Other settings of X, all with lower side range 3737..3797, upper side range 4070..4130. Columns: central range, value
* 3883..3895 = 2.29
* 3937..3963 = 4.11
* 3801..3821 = -1.40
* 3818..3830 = 1.92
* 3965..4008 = 4.57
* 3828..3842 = 4.72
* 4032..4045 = -0.52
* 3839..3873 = 0.37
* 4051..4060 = -0.43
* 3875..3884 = 0.27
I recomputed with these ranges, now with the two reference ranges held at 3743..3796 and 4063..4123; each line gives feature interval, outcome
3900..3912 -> 0.36 AA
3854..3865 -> 0.29 AA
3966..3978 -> 5.39 AA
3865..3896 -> 2.17 AA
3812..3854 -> 5.68 AA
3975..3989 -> -0.44 AA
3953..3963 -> 0.76 AA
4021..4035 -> -1.17 AA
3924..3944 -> 9.34 AA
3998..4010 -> -0.55 AA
